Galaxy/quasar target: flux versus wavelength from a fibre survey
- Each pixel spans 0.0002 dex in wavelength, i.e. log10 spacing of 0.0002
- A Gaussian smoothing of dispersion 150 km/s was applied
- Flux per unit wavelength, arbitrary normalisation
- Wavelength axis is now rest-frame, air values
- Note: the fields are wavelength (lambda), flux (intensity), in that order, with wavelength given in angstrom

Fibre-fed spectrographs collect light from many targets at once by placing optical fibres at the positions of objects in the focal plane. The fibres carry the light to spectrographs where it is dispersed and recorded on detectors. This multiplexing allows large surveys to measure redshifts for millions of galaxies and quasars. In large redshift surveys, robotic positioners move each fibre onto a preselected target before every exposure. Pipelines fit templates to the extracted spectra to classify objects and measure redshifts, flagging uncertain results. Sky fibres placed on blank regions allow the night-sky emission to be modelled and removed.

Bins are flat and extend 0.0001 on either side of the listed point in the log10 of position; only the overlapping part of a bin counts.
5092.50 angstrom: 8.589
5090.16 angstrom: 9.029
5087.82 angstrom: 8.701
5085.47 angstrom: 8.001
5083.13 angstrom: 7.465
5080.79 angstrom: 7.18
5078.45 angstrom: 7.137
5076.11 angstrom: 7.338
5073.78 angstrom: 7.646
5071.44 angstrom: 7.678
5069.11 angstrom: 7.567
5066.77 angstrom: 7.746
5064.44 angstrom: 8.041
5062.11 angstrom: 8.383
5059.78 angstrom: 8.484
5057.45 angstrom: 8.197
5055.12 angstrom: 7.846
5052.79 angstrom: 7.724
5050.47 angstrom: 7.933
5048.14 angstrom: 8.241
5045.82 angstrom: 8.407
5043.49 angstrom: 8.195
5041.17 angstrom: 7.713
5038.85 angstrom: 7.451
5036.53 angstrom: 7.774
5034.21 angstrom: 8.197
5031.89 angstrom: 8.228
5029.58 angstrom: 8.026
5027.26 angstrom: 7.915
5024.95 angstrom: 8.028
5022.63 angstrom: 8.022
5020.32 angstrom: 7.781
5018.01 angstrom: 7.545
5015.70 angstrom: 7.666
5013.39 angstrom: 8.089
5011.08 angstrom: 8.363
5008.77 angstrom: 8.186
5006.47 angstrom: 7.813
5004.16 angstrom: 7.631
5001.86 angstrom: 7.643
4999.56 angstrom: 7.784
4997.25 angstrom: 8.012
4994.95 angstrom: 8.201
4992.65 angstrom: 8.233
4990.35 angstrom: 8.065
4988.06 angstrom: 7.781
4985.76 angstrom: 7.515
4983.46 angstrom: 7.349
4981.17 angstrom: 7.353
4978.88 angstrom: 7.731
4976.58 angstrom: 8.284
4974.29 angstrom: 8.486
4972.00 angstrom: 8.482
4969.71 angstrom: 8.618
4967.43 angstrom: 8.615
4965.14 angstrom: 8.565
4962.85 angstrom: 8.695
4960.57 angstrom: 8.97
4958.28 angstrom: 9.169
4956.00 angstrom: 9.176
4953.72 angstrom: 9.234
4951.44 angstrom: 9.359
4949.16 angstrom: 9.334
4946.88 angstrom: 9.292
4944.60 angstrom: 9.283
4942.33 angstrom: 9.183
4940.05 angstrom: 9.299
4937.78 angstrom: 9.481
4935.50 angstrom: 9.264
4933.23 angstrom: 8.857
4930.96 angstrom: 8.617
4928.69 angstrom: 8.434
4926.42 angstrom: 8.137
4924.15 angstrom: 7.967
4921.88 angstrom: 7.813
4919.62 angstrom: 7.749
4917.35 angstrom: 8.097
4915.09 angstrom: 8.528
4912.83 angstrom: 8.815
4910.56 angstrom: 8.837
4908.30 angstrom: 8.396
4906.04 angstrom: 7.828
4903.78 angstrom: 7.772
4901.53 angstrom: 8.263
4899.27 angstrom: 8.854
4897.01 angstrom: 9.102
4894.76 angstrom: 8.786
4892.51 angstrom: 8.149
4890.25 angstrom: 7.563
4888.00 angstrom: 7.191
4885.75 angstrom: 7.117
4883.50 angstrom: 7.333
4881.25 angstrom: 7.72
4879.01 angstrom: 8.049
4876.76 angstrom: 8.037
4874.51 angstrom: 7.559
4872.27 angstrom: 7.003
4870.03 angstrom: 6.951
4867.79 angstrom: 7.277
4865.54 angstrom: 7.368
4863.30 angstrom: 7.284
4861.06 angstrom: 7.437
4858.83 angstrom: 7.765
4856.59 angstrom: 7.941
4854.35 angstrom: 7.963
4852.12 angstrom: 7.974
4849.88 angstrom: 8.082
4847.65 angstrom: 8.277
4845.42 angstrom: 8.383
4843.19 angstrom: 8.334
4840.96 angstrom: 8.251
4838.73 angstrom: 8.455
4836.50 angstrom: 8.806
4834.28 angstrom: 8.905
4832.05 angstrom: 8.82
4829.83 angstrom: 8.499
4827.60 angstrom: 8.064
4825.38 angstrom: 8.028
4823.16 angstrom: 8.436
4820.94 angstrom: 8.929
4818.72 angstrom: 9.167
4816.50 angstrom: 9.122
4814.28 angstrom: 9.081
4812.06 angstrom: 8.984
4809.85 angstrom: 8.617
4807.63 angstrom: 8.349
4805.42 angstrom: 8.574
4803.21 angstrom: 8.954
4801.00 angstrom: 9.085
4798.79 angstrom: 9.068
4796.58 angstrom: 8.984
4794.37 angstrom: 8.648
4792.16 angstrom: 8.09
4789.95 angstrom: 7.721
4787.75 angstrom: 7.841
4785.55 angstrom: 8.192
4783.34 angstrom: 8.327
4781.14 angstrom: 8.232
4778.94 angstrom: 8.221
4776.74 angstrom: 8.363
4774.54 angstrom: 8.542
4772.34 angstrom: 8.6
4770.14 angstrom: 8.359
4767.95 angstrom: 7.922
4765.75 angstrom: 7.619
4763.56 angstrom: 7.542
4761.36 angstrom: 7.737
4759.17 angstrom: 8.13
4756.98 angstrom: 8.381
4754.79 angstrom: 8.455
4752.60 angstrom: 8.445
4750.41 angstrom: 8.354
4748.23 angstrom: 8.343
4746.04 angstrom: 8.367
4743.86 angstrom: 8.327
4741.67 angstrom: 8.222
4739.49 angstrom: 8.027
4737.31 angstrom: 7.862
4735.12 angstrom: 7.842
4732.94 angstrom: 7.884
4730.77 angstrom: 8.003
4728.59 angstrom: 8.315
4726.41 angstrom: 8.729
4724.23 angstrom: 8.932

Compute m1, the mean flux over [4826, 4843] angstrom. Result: 8.52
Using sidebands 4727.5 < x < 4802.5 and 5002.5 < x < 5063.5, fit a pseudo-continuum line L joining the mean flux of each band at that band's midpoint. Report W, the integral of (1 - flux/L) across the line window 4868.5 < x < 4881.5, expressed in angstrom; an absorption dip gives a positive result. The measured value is 0.97 angstrom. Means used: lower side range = 8.24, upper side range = 7.99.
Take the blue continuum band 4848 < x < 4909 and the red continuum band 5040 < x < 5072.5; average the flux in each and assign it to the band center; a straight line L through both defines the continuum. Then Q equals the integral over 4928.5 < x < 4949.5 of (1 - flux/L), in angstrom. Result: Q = -3.3 angstrom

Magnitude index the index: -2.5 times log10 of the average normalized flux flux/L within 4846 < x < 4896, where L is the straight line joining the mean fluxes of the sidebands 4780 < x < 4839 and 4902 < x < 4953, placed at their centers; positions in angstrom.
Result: 0.13 mag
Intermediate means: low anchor 8.59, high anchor 8.65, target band 7.69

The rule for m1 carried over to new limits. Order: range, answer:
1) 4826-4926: 8.03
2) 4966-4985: 8.11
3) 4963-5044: 7.99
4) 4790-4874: 8.31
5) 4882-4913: 8.12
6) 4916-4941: 8.52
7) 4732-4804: 8.26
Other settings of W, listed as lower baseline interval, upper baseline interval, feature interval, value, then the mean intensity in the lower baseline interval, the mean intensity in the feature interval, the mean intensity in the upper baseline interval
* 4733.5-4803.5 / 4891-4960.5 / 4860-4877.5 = 2.44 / 8.26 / 7.35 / 8.7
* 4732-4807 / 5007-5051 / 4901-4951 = -3.20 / 8.27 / 8.62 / 7.99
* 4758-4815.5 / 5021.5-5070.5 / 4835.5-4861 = 0.38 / 8.38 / 8.17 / 8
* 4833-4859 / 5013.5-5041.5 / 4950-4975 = -2.62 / 8.28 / 8.87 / 7.88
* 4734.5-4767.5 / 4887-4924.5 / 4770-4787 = -0.45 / 8.11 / 8.34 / 8.23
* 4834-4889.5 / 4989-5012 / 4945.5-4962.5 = -2.72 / 7.8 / 9.2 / 7.99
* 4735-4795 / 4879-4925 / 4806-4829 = -1.50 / 8.17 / 8.67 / 8.1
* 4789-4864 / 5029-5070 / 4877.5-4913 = 0.95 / 8.45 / 8.09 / 8.01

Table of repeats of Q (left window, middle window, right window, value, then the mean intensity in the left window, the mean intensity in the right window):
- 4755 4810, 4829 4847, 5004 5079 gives -0.7 angstrom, 8.32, 7.92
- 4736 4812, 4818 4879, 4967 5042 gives 1.0 angstrom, 8.32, 7.95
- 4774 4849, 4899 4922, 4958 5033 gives 0.1 angstrom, 8.54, 8.07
